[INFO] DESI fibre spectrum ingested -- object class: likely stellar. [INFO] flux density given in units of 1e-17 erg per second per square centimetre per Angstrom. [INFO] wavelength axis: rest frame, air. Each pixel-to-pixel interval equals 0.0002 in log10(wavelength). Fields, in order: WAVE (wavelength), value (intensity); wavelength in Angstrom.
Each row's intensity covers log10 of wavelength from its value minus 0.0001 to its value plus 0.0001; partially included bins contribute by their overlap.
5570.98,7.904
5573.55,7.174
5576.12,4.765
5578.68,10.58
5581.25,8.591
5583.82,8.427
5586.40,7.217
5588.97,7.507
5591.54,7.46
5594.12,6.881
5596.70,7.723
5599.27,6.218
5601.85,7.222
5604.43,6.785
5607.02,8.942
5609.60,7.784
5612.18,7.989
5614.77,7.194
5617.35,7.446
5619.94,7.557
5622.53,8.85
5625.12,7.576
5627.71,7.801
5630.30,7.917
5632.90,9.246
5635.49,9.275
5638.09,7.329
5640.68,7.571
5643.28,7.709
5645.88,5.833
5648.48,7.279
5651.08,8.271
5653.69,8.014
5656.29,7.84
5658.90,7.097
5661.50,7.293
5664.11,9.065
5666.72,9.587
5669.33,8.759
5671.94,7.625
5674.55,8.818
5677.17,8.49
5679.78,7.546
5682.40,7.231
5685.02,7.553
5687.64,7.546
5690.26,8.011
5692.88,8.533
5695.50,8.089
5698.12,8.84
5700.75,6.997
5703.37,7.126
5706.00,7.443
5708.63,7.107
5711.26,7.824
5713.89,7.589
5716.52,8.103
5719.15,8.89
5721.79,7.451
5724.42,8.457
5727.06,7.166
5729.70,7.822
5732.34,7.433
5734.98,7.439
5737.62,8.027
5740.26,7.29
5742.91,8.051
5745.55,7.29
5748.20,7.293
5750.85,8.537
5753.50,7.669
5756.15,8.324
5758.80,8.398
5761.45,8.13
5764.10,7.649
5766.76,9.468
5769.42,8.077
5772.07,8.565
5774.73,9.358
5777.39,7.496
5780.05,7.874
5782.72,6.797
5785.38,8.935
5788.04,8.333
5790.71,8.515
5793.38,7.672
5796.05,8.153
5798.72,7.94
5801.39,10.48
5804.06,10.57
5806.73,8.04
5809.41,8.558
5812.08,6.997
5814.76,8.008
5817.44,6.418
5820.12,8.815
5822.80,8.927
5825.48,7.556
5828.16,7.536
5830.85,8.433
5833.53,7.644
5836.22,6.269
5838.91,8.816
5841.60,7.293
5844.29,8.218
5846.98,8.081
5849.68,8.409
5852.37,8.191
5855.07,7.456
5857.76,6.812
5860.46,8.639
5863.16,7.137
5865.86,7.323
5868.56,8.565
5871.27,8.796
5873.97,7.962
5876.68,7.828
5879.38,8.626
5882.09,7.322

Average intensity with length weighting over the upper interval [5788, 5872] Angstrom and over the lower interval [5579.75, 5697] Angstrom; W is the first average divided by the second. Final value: 1.03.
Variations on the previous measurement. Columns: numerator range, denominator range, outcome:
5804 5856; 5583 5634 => 1.04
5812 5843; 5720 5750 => 1.01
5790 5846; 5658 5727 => 1.02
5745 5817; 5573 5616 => 1.09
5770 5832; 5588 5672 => 1.06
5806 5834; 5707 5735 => 1.02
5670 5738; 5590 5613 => 1.05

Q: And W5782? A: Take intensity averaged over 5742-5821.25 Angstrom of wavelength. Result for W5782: 8.21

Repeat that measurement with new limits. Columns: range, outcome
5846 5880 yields 7.97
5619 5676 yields 8.02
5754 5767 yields 8.26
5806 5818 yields 7.66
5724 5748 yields 7.62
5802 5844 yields 8.04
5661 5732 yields 7.96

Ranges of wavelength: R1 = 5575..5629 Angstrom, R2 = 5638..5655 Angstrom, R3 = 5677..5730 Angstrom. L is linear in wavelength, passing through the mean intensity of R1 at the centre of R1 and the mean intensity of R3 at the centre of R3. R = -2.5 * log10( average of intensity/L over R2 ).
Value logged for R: 0.04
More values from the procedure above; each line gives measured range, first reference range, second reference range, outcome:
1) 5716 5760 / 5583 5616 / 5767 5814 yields 0.04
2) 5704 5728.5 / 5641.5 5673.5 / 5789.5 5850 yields 0.03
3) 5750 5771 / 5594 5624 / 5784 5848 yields -0.04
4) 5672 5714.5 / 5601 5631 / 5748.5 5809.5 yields 0.04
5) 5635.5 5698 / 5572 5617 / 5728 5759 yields -0.04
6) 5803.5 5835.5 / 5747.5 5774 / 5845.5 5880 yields 0.01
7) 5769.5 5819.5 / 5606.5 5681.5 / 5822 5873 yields -0.05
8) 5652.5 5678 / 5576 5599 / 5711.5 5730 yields -0.05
